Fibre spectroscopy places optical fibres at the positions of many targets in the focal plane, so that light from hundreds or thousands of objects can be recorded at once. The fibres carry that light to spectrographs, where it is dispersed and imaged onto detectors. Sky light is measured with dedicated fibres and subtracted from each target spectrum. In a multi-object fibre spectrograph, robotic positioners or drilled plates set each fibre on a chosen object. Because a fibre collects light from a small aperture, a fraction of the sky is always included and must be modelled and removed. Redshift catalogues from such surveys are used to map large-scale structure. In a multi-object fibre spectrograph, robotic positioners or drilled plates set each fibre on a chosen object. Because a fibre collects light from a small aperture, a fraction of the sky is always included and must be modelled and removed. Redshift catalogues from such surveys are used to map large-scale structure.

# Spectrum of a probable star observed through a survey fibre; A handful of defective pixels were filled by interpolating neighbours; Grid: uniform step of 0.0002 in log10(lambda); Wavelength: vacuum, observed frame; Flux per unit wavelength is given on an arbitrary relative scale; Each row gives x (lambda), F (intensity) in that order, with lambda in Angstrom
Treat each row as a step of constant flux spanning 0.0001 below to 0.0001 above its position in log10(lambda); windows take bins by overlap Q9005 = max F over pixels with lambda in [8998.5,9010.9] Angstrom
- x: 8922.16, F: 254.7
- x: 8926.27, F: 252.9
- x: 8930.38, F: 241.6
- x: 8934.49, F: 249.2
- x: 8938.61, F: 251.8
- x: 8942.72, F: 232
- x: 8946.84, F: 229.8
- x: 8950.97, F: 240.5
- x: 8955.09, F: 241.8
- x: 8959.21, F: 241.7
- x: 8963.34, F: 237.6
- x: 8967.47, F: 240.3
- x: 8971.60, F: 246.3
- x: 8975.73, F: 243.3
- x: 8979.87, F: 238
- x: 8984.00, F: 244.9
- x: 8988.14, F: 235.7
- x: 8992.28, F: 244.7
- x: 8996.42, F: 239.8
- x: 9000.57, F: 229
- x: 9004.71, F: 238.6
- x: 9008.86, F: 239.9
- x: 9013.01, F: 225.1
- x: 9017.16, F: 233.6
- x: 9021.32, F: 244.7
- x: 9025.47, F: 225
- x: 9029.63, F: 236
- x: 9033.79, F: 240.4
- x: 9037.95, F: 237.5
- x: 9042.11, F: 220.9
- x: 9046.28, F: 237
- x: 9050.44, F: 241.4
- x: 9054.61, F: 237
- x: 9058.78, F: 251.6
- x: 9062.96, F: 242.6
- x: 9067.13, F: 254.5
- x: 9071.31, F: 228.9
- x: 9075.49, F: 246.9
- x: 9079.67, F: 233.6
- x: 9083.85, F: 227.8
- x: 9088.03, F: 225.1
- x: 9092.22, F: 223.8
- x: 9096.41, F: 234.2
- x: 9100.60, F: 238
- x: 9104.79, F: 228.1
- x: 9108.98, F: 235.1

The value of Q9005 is 239.9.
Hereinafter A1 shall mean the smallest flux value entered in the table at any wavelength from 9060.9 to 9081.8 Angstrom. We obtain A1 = 228.9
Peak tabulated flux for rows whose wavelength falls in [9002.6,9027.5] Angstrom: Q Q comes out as 244.7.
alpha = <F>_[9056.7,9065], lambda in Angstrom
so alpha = 247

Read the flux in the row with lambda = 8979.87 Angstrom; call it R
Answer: 238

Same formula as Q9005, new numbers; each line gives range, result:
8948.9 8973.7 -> 246.3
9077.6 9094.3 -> 233.6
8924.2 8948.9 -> 252.9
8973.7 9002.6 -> 244.9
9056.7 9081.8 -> 254.5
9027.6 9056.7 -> 241.4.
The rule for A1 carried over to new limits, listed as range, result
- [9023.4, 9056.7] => 220.9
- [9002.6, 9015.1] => 225.1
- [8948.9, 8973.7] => 237.6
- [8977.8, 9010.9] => 229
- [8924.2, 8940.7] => 241.6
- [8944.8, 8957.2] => 229.8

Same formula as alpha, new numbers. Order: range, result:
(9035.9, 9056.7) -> 235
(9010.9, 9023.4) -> 234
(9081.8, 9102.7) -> 230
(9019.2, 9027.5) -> 235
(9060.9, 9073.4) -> 242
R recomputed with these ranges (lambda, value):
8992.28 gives 244.7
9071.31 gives 228.9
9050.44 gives 241.4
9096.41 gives 234.2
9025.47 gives 225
